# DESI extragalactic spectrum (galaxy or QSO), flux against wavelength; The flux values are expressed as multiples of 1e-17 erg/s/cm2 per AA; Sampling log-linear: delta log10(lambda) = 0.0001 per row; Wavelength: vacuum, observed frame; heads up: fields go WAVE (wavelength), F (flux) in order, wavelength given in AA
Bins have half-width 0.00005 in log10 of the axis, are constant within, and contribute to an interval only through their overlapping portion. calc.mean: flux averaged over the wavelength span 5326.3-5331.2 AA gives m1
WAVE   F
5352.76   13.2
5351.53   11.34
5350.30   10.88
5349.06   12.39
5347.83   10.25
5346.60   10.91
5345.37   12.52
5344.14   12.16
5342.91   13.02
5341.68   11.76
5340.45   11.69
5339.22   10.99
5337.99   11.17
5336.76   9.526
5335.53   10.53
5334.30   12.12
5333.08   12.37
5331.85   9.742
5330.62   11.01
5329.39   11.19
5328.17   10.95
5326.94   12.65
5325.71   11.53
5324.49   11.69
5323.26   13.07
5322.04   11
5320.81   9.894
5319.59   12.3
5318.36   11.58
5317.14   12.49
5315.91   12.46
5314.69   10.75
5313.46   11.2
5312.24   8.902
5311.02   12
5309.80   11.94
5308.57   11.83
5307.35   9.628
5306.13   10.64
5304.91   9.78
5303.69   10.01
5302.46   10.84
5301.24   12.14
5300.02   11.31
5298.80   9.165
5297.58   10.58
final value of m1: 11.4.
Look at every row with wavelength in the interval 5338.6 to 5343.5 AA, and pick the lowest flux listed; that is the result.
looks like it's 10.99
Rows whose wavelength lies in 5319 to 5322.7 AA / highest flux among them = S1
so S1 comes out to 12.3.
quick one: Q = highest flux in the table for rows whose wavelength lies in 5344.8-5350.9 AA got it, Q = 12.52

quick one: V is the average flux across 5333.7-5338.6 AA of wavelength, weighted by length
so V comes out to 10.8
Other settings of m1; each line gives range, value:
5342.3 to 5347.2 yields 12.2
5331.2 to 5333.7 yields 11.1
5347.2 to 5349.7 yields 11.3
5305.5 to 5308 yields 10.2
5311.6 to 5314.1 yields 10.1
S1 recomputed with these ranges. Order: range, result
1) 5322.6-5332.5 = 13.07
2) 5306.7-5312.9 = 12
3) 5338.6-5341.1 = 11.69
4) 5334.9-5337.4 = 10.53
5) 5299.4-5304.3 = 12.14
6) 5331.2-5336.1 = 12.37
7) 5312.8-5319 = 12.49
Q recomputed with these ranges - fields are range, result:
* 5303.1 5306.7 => 10.64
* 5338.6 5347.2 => 13.02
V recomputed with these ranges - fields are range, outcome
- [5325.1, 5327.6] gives 12.1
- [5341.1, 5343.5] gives 12.4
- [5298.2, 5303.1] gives 10.8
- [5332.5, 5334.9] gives 12.3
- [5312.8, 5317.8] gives 11.7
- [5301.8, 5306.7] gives 10.3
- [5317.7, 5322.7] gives 11.2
